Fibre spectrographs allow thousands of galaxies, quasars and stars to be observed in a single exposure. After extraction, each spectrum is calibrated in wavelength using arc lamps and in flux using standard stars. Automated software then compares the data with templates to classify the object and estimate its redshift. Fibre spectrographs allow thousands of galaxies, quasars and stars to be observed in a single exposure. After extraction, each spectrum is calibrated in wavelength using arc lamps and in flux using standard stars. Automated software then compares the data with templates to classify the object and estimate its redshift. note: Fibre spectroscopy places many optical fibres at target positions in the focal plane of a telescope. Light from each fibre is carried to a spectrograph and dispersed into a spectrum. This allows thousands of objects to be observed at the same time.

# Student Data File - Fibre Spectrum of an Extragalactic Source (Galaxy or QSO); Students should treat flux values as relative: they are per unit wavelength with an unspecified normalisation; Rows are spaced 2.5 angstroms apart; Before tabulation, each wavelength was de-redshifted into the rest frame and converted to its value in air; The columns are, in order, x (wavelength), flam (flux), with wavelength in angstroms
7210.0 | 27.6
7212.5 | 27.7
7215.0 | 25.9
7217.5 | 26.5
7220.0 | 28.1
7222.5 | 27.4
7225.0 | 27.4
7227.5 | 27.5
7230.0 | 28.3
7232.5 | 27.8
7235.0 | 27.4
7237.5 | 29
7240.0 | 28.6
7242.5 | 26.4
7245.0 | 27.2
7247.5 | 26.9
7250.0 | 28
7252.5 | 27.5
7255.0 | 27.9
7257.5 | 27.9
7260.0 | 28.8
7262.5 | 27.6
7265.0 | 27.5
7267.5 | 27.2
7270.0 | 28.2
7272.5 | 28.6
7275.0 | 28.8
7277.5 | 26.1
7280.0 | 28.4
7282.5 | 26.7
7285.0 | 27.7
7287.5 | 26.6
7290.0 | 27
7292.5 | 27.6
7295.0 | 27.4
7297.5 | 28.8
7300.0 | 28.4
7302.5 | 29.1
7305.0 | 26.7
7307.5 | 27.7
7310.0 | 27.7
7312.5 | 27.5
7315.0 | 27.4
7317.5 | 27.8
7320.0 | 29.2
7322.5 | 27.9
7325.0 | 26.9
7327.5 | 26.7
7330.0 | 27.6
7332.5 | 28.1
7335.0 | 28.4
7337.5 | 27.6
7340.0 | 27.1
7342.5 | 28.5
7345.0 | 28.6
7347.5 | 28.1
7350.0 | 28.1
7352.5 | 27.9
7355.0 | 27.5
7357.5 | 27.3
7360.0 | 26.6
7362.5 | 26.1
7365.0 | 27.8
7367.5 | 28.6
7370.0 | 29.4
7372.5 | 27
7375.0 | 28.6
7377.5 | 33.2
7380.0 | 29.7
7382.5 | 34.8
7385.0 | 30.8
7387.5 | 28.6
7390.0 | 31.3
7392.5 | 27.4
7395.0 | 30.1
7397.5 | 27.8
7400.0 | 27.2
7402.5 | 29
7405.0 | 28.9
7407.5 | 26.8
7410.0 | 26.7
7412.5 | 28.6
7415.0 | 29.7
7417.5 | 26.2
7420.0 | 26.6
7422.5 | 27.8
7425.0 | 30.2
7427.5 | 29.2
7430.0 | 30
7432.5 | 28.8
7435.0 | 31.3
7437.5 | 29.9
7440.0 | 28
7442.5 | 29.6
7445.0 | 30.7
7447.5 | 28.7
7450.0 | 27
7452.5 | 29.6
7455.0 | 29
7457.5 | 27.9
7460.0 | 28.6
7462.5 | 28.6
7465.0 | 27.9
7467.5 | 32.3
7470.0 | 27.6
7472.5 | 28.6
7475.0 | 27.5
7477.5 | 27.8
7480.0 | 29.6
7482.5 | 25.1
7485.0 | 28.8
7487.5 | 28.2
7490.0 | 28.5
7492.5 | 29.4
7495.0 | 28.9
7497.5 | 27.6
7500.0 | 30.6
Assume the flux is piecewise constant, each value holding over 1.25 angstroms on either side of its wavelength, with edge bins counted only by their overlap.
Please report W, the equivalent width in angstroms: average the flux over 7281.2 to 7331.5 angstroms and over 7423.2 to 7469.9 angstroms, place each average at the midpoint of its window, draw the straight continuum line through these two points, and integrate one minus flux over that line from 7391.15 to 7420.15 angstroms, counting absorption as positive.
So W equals 0.8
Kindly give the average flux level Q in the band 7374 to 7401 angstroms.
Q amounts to 30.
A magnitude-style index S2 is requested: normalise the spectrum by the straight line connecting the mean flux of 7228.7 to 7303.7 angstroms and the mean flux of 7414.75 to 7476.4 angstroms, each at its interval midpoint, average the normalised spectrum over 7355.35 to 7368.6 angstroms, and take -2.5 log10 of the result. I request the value 0.04 mag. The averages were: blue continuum 27.8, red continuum 28.8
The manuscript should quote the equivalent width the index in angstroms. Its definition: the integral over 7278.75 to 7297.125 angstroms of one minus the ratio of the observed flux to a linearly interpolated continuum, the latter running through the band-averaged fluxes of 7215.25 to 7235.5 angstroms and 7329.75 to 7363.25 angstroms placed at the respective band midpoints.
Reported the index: 0.1 angstroms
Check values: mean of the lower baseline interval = 27.5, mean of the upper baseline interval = 27.7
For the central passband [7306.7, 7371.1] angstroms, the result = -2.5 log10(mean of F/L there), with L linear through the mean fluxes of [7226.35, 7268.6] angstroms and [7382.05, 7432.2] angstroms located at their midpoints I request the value 0.02 mag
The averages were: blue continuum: 27.7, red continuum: 28.8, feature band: 27.8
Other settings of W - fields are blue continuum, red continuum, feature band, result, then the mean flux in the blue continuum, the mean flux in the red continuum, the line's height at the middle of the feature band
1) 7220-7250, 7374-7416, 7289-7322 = 0.6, 27.7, 29.4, 28.4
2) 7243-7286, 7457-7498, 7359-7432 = -1.7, 27.7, 28.4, 28.1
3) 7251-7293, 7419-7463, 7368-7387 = -1.2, 27.7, 29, 28.5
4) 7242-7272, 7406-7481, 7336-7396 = -1.1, 27.6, 28.7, 28.3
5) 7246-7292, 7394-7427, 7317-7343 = 0.1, 27.6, 28.1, 27.8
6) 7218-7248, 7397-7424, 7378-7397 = -1.8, 27.7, 27.8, 27.8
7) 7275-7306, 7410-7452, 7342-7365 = 0.4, 27.6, 28.8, 28.2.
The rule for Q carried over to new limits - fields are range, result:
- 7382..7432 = 28.8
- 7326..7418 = 28.5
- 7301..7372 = 27.8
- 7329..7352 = 28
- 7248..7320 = 27.8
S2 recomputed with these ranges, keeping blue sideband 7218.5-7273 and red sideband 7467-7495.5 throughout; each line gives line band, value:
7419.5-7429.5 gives -0.02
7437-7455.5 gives -0.03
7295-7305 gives -0.02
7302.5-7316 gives 0.01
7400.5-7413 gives 0.01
